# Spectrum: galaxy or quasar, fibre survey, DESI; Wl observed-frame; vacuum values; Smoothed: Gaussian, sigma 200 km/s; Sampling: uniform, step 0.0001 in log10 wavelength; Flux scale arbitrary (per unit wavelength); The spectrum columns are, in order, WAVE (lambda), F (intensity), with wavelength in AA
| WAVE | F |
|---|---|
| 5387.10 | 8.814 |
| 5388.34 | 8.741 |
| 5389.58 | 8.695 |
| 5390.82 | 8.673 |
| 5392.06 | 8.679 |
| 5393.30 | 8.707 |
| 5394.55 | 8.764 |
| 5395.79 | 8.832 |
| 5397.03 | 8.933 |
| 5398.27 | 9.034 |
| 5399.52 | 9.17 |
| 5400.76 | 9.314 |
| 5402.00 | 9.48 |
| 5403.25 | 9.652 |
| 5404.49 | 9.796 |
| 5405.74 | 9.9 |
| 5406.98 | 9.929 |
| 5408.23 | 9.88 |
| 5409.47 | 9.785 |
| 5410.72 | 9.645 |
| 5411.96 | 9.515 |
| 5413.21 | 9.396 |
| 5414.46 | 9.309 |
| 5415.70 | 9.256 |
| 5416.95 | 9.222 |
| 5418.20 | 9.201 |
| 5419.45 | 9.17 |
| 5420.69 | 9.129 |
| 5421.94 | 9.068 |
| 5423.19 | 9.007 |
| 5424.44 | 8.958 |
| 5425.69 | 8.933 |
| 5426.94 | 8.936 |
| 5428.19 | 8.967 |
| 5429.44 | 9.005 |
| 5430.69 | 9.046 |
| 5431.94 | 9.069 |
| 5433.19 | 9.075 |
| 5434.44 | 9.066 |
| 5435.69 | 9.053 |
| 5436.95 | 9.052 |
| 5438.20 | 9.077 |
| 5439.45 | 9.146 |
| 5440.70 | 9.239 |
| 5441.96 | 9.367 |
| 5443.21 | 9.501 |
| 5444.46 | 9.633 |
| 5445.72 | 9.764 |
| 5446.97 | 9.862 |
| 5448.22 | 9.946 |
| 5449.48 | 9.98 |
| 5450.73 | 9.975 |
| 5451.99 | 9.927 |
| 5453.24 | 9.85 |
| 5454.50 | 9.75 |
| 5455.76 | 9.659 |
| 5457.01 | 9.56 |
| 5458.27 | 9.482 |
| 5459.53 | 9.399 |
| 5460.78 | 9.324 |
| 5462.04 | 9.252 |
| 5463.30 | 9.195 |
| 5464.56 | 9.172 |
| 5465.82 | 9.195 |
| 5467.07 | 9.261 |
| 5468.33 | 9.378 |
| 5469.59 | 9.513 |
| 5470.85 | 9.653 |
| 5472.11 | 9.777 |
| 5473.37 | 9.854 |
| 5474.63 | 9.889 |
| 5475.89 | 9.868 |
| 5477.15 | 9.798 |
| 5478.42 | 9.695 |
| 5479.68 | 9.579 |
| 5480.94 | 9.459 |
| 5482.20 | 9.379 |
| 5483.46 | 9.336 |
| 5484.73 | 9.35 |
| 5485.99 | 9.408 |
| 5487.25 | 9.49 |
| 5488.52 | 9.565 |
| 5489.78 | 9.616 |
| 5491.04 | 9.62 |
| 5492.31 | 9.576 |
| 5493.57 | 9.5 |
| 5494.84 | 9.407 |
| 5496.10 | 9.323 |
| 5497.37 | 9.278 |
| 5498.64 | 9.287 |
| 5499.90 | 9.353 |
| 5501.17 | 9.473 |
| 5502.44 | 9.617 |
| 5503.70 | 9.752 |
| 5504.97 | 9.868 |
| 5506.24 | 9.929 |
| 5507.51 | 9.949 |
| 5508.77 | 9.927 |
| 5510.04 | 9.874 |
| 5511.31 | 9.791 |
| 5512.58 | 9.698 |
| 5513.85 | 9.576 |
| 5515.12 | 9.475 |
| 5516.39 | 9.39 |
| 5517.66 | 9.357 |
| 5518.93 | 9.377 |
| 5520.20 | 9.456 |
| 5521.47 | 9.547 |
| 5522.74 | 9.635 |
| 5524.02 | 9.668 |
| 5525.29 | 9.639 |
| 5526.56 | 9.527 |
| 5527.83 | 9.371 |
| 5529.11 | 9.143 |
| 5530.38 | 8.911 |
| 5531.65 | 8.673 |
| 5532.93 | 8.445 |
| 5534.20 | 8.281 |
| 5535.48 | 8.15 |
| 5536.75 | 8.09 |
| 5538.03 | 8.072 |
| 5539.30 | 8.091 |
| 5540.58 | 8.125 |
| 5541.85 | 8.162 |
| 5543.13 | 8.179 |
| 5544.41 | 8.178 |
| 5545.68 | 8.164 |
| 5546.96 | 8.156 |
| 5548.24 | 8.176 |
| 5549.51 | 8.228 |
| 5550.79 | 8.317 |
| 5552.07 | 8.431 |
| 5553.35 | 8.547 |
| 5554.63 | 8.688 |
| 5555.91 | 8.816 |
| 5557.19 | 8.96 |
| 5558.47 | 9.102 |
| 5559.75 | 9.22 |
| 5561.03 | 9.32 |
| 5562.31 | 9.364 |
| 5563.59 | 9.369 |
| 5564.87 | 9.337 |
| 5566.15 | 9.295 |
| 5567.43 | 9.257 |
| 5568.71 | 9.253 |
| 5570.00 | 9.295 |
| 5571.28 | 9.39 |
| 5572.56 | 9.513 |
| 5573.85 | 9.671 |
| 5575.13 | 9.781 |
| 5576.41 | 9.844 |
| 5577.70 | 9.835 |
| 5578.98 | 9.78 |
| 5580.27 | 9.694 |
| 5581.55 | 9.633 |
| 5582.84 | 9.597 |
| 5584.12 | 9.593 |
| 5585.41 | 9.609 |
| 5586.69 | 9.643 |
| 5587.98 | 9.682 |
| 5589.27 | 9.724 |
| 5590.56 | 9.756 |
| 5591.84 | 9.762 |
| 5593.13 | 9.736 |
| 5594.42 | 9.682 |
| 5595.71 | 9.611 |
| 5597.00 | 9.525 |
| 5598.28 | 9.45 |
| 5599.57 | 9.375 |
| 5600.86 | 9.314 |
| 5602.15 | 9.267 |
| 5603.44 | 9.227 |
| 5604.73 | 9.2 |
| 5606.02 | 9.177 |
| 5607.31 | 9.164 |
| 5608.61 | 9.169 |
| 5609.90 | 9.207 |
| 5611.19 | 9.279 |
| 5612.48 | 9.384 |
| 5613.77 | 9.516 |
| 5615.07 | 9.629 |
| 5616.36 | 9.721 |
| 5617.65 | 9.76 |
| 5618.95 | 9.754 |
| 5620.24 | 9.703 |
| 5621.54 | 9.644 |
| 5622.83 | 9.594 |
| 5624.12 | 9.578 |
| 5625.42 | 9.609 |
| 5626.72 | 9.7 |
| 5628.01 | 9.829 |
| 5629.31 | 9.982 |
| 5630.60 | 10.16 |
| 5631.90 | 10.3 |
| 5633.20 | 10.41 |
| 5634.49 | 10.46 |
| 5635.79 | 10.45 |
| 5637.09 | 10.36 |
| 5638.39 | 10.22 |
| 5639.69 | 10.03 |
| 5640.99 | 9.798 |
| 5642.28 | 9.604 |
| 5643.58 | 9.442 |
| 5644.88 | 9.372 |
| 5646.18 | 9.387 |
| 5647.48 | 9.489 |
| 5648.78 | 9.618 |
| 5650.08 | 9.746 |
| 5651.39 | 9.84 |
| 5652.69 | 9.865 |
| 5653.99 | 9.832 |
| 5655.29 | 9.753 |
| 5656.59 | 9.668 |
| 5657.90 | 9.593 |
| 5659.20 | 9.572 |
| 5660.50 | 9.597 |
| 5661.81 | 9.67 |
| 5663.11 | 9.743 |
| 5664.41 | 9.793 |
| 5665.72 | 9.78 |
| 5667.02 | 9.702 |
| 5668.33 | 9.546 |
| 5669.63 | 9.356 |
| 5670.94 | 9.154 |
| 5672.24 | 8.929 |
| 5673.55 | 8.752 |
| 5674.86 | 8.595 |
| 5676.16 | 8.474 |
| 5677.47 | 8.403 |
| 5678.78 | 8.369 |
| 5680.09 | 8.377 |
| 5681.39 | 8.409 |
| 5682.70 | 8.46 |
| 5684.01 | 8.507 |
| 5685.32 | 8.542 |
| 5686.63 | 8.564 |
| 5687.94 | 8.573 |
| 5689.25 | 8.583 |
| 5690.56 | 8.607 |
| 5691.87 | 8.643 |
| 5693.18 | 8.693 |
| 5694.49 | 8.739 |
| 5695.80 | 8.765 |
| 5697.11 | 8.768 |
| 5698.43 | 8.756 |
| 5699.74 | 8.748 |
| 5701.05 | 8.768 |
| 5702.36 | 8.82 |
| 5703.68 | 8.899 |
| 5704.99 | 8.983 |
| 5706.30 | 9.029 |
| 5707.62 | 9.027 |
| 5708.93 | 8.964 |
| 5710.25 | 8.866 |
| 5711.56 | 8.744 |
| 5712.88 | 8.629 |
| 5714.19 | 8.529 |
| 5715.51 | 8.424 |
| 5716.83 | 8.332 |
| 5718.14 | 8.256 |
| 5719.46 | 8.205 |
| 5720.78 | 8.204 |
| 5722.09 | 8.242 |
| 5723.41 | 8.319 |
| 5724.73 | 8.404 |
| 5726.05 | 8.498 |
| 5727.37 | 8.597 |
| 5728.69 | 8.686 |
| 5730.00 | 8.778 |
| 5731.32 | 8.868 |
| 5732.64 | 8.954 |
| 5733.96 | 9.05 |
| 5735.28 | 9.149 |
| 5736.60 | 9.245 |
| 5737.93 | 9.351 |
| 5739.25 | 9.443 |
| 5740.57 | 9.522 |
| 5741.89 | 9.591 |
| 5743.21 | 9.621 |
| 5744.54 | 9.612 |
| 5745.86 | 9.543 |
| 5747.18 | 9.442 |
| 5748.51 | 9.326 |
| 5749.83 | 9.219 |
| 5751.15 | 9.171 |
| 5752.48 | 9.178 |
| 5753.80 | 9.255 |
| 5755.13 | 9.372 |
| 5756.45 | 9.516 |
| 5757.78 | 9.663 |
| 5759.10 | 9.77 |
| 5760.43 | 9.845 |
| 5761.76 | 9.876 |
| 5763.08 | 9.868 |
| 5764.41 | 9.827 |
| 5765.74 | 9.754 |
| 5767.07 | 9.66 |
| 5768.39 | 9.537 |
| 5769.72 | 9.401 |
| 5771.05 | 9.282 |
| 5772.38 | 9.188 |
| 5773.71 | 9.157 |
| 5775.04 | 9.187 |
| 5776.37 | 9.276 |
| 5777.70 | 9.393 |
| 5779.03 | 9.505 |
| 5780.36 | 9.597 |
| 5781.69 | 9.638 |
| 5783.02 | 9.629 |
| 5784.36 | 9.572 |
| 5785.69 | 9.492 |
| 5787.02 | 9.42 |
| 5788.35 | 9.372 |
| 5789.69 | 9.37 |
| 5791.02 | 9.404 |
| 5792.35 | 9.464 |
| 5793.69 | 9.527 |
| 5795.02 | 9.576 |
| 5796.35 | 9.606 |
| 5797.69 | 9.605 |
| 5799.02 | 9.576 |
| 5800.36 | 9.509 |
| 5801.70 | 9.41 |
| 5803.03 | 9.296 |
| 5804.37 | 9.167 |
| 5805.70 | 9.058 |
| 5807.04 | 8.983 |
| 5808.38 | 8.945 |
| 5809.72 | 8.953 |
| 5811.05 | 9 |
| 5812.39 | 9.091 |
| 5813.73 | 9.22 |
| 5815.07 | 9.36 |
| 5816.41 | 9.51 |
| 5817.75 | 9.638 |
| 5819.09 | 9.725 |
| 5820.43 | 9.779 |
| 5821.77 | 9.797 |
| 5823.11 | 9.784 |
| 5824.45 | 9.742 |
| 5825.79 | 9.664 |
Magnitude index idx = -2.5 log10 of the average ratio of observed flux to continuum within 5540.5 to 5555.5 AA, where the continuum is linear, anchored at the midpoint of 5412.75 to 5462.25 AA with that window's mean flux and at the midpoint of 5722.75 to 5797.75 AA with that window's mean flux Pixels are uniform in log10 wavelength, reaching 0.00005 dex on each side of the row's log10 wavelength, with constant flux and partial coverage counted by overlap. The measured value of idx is 0.13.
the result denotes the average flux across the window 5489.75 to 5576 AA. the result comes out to 9.13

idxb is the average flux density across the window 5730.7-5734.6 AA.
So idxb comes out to 8.96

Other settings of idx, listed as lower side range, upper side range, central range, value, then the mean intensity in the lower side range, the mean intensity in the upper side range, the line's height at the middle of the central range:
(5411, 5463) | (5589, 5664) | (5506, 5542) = 0.040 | 9.35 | 9.67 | 9.5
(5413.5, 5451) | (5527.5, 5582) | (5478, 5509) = -0.055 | 9.26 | 8.89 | 9.07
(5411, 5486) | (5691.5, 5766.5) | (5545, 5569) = 0.050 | 9.4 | 9.03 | 9.26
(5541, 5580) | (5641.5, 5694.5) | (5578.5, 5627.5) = -0.056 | 8.99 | 9.16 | 9.06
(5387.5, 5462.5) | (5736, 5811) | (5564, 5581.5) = -0.020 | 9.31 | 9.44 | 9.37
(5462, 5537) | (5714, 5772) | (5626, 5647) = -0.078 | 9.43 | 9.15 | 9.28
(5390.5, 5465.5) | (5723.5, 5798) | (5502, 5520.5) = -0.039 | 9.33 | 9.36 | 9.34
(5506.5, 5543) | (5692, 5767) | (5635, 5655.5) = -0.085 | 9.12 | 9.03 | 9.07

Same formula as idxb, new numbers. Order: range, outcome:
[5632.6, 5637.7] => 10.4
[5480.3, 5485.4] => 9.39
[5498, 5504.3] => 9.5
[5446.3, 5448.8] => 9.93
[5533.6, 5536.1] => 8.2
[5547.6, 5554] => 8.34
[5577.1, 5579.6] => 9.82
